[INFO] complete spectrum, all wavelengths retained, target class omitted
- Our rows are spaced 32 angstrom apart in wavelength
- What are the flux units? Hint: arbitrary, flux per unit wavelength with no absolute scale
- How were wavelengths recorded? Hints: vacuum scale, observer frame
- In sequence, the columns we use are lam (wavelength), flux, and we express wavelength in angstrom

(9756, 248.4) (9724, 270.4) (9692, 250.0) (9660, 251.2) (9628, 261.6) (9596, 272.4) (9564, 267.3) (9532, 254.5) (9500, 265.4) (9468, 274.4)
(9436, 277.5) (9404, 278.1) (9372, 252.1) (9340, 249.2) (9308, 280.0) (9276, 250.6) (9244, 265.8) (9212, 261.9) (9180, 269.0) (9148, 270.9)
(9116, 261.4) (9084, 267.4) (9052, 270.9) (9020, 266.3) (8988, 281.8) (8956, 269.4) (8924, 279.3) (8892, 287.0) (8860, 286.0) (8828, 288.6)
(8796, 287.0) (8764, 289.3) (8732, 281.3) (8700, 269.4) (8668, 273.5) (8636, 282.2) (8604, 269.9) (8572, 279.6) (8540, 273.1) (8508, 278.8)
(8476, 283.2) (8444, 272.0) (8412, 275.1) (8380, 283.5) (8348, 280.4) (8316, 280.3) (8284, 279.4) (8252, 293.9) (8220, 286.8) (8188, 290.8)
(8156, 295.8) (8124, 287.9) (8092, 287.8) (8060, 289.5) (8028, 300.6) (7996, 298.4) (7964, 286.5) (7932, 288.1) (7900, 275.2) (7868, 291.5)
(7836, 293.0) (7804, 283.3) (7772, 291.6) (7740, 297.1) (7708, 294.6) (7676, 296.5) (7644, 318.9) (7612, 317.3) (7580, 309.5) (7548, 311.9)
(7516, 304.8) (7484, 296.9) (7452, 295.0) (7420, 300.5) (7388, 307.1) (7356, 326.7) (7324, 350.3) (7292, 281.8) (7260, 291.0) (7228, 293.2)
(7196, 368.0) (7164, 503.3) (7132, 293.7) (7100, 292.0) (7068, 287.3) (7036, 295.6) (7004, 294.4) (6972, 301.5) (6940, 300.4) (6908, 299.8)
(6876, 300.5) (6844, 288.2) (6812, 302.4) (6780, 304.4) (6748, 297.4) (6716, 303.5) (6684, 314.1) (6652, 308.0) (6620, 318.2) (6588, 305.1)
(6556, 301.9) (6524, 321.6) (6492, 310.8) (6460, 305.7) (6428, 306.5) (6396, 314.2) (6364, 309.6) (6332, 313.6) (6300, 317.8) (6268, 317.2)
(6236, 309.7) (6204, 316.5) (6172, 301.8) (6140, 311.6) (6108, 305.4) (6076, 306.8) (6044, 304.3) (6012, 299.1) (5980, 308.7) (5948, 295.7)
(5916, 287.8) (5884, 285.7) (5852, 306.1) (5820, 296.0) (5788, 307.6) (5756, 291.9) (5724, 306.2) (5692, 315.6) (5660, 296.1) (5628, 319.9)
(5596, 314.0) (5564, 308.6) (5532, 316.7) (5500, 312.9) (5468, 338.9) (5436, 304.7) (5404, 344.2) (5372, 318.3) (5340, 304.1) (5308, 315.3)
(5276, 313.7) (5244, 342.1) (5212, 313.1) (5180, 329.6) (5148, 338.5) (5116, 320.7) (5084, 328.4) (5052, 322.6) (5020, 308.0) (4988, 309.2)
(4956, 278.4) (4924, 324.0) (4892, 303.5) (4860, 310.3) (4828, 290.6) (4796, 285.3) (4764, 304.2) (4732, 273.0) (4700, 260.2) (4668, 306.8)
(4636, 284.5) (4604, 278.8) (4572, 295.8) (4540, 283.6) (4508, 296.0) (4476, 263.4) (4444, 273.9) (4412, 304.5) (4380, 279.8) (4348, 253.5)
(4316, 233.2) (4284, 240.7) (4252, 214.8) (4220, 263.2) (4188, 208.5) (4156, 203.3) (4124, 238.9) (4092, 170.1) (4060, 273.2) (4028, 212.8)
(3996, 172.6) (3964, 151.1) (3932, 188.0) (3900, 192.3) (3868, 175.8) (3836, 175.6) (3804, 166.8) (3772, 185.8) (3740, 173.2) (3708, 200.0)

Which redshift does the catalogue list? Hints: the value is 0.09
